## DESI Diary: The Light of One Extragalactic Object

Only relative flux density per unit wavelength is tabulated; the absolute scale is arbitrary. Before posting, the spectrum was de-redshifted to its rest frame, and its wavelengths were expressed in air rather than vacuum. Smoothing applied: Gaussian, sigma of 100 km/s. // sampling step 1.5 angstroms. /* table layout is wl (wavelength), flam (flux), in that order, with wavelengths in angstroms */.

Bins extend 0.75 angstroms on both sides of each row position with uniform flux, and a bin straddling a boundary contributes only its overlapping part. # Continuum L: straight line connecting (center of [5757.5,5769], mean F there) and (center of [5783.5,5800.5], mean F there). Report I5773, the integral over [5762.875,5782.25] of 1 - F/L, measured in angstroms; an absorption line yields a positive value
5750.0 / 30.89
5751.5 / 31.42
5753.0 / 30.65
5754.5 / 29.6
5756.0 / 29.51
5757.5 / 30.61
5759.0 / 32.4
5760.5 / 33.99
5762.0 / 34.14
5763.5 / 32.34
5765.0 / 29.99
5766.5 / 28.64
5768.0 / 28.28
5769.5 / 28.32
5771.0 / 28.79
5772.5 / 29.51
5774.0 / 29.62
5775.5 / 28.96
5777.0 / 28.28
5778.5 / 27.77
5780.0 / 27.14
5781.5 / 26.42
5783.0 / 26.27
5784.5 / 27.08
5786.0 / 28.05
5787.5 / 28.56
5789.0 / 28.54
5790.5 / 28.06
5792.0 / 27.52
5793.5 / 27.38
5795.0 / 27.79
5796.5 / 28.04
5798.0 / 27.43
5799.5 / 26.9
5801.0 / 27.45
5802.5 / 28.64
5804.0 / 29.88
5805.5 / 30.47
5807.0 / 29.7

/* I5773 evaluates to 0.9 angstroms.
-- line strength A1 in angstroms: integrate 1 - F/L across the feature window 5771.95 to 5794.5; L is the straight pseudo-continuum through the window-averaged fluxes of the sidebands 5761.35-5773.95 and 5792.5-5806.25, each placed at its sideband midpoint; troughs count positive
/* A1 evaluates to 0.9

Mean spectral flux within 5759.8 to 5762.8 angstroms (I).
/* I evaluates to 34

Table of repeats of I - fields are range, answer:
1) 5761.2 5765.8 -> 32.1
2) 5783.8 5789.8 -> 28.1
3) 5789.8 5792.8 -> 27.8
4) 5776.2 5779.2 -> 28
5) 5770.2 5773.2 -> 29.1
